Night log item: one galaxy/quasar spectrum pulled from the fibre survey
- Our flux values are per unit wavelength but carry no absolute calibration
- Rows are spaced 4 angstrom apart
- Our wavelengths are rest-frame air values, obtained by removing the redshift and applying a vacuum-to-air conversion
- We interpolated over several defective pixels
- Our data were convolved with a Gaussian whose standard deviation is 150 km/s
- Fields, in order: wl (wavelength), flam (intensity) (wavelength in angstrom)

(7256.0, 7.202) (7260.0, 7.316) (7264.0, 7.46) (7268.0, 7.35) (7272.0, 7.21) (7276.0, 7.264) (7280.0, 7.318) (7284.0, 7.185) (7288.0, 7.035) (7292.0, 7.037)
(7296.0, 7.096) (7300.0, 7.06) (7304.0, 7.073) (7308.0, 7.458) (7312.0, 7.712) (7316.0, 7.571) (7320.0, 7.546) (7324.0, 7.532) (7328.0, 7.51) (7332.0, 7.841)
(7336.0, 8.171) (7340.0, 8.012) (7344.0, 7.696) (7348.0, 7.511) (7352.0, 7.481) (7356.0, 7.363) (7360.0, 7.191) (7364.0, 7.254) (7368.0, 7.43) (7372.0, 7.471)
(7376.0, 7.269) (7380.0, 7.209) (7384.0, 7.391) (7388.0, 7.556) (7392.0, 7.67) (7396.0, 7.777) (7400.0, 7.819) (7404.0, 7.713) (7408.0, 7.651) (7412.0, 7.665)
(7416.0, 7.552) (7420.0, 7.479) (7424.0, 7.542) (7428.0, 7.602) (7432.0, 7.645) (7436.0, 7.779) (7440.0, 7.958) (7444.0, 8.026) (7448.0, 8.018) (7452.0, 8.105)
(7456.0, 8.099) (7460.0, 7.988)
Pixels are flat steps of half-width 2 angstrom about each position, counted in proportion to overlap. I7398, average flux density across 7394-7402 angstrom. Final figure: 7.8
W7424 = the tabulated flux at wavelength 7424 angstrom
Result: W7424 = 7.542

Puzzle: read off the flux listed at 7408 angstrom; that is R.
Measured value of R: 7.651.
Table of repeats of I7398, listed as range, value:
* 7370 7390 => 7.38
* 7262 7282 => 7.32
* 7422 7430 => 7.57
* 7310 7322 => 7.61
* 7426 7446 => 7.8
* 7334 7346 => 7.96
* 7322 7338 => 7.76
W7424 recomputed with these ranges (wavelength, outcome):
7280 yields 7.318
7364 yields 7.254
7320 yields 7.546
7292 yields 7.037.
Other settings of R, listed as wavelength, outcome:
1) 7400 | 7.819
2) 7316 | 7.571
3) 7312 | 7.712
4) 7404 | 7.713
